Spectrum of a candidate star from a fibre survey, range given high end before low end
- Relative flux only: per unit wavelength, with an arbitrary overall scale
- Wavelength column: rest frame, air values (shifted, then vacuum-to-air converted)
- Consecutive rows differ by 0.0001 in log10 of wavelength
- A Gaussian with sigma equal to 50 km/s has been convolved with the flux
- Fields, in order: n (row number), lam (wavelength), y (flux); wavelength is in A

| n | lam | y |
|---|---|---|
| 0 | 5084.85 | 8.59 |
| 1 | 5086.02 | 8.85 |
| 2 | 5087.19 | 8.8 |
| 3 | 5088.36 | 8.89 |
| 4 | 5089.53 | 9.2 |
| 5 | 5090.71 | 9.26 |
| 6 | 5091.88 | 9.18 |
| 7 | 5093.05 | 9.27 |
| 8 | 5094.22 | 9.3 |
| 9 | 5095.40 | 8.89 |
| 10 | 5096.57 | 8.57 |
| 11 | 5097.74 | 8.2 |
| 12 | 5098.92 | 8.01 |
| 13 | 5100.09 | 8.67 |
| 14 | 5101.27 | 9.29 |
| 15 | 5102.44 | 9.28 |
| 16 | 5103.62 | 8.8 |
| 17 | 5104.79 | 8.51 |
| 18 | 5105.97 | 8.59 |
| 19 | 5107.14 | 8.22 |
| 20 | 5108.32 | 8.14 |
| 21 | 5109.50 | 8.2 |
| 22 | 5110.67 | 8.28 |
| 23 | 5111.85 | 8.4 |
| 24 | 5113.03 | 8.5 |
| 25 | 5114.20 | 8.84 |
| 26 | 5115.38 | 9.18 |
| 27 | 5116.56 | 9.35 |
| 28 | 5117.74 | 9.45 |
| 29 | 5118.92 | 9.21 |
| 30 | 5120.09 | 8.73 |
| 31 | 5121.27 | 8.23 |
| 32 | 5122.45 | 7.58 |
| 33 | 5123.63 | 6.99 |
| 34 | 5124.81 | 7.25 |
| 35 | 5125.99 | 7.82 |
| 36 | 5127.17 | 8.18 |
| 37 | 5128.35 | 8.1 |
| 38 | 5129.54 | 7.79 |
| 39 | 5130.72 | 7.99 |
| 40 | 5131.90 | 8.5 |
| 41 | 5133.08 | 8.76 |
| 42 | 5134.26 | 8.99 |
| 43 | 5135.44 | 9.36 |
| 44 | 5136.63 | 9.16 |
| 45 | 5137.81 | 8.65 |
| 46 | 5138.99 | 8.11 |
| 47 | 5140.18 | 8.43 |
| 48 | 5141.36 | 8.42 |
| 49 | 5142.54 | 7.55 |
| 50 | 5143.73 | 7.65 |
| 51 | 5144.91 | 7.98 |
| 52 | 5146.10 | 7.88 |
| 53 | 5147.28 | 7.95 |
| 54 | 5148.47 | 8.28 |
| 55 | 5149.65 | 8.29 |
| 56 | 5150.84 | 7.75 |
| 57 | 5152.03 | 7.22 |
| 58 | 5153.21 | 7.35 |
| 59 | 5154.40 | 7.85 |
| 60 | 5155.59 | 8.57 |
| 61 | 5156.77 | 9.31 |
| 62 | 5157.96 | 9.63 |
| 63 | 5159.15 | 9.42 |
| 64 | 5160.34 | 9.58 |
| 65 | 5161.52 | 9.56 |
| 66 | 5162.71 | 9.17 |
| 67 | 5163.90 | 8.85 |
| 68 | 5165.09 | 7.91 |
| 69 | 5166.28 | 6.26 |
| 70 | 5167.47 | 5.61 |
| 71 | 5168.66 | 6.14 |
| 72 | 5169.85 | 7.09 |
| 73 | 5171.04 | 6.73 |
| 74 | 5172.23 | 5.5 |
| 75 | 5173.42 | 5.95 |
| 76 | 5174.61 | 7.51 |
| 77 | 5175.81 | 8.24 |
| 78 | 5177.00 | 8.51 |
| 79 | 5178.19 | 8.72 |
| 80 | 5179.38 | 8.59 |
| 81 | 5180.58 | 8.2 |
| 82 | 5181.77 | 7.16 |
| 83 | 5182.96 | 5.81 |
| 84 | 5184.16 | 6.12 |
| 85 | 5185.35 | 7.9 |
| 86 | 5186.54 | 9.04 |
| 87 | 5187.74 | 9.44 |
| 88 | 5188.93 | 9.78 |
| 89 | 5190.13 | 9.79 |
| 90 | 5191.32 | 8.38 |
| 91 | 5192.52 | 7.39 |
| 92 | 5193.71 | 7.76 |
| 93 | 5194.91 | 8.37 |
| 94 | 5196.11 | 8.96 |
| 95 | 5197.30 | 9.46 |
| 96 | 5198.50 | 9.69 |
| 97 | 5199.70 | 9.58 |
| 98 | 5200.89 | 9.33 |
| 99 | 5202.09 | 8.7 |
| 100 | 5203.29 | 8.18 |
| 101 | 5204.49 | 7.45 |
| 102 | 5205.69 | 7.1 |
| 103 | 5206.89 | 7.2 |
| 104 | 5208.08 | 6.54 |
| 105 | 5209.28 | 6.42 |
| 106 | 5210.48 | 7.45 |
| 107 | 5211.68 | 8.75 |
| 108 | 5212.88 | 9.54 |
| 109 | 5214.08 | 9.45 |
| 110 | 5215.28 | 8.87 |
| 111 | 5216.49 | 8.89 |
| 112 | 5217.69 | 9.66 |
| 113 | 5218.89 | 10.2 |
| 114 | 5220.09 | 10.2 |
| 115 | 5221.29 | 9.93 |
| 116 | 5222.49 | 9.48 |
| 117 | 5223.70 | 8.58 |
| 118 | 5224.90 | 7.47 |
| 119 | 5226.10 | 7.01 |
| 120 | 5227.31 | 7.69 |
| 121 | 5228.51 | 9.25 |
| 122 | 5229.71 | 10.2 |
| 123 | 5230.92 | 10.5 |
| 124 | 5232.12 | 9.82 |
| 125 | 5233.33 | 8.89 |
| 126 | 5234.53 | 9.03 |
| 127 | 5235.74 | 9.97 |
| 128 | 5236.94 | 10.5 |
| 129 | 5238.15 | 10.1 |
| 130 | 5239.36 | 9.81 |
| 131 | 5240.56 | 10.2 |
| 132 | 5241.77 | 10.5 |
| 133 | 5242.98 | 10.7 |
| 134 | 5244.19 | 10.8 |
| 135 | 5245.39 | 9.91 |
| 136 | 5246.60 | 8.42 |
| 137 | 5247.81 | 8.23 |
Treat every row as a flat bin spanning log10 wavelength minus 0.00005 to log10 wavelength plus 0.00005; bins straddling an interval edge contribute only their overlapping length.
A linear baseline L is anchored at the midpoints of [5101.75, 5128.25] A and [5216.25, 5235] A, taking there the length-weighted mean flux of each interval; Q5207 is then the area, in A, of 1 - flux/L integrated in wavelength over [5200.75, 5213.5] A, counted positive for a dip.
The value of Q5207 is 1.7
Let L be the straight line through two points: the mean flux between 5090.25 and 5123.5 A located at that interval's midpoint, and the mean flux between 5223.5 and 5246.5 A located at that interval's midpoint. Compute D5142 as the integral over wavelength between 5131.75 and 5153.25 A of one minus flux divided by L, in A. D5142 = 1.64 A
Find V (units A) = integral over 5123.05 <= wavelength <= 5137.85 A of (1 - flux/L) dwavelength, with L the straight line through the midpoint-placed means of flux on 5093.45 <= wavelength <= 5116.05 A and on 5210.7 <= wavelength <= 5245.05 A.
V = 0.9 A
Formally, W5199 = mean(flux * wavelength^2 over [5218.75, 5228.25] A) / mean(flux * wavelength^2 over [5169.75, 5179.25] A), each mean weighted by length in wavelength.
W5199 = 1.2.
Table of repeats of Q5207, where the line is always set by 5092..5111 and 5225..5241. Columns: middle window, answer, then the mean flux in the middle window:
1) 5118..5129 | 0.9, 8.05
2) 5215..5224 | -0.2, 9.52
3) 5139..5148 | 0.9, 7.99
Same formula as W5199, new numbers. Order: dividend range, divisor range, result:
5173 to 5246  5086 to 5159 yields 1.07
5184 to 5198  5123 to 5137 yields 1.07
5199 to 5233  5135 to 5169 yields 1.09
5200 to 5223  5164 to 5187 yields 1.21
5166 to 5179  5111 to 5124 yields 0.83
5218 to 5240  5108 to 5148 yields 1.17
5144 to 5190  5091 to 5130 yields 0.95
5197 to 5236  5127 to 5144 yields 1.08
